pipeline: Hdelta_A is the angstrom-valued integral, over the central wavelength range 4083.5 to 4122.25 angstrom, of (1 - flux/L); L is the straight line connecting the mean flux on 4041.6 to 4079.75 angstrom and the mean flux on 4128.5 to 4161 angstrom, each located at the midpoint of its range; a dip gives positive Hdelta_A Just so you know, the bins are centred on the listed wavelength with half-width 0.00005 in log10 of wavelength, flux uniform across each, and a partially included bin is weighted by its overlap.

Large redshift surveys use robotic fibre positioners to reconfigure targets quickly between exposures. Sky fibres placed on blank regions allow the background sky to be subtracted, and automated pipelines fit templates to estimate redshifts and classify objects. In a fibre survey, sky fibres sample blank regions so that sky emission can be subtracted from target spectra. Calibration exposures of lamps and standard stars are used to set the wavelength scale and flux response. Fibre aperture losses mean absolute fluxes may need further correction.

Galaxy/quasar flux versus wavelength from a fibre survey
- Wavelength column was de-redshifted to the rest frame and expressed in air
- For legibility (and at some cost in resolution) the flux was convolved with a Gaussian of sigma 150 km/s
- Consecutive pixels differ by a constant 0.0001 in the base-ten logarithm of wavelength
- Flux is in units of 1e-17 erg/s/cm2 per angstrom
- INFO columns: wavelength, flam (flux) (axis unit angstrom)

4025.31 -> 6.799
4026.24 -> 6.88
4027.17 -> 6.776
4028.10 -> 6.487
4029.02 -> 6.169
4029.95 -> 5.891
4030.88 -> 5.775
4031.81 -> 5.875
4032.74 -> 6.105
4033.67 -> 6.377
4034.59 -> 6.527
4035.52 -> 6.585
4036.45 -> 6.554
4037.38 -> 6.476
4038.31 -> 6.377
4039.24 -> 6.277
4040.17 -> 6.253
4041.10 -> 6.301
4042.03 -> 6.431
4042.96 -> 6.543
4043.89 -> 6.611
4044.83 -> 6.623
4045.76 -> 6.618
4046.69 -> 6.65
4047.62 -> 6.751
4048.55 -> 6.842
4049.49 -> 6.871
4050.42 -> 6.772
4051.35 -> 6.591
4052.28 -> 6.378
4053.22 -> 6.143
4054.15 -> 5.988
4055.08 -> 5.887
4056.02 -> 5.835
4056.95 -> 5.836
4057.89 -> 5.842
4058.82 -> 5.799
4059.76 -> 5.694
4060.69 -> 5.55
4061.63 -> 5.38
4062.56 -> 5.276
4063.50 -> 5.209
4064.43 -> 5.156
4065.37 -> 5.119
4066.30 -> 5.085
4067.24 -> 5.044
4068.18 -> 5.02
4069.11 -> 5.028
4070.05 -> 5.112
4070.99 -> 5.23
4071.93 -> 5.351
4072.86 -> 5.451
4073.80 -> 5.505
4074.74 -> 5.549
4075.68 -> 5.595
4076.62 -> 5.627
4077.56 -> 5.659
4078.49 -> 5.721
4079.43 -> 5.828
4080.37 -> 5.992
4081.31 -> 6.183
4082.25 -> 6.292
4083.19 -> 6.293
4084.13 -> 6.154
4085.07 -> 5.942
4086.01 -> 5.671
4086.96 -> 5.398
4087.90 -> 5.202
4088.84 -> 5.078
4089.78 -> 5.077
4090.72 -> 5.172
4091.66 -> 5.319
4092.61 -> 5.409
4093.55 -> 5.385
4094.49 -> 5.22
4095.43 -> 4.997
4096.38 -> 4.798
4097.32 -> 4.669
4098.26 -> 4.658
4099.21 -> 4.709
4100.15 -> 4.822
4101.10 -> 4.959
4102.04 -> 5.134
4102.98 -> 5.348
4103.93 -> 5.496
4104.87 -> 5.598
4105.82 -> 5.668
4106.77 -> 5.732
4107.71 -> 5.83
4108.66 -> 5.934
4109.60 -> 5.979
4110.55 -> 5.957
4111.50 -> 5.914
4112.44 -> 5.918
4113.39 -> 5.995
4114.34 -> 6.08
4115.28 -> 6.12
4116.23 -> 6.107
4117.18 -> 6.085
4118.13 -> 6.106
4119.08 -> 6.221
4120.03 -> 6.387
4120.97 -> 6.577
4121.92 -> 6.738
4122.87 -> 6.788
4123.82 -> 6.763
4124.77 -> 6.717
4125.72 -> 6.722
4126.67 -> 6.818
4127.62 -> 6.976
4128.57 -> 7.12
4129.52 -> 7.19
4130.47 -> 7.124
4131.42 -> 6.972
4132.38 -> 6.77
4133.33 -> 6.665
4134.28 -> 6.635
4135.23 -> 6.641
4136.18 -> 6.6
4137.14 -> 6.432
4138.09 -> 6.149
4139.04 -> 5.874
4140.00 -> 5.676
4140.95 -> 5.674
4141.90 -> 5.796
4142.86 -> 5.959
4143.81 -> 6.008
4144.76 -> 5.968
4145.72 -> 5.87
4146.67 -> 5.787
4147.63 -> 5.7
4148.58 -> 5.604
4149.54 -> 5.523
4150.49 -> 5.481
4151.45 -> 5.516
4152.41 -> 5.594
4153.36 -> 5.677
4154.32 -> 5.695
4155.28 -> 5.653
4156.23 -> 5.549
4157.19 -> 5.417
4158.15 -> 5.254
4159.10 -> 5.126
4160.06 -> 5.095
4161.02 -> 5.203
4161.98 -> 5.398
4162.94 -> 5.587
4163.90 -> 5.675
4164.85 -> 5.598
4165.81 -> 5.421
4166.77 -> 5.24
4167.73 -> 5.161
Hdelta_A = 2.0 angstrom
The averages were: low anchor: 5.83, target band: 5.6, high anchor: 5.97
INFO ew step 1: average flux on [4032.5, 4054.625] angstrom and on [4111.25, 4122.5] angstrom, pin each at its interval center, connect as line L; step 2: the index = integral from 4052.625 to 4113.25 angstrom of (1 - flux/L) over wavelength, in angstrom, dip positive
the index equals 8.04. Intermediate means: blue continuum 6.49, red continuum 6.2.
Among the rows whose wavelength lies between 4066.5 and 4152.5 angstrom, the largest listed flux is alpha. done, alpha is 7.19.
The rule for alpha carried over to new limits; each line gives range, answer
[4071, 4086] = 6.293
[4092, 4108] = 5.83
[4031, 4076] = 6.871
